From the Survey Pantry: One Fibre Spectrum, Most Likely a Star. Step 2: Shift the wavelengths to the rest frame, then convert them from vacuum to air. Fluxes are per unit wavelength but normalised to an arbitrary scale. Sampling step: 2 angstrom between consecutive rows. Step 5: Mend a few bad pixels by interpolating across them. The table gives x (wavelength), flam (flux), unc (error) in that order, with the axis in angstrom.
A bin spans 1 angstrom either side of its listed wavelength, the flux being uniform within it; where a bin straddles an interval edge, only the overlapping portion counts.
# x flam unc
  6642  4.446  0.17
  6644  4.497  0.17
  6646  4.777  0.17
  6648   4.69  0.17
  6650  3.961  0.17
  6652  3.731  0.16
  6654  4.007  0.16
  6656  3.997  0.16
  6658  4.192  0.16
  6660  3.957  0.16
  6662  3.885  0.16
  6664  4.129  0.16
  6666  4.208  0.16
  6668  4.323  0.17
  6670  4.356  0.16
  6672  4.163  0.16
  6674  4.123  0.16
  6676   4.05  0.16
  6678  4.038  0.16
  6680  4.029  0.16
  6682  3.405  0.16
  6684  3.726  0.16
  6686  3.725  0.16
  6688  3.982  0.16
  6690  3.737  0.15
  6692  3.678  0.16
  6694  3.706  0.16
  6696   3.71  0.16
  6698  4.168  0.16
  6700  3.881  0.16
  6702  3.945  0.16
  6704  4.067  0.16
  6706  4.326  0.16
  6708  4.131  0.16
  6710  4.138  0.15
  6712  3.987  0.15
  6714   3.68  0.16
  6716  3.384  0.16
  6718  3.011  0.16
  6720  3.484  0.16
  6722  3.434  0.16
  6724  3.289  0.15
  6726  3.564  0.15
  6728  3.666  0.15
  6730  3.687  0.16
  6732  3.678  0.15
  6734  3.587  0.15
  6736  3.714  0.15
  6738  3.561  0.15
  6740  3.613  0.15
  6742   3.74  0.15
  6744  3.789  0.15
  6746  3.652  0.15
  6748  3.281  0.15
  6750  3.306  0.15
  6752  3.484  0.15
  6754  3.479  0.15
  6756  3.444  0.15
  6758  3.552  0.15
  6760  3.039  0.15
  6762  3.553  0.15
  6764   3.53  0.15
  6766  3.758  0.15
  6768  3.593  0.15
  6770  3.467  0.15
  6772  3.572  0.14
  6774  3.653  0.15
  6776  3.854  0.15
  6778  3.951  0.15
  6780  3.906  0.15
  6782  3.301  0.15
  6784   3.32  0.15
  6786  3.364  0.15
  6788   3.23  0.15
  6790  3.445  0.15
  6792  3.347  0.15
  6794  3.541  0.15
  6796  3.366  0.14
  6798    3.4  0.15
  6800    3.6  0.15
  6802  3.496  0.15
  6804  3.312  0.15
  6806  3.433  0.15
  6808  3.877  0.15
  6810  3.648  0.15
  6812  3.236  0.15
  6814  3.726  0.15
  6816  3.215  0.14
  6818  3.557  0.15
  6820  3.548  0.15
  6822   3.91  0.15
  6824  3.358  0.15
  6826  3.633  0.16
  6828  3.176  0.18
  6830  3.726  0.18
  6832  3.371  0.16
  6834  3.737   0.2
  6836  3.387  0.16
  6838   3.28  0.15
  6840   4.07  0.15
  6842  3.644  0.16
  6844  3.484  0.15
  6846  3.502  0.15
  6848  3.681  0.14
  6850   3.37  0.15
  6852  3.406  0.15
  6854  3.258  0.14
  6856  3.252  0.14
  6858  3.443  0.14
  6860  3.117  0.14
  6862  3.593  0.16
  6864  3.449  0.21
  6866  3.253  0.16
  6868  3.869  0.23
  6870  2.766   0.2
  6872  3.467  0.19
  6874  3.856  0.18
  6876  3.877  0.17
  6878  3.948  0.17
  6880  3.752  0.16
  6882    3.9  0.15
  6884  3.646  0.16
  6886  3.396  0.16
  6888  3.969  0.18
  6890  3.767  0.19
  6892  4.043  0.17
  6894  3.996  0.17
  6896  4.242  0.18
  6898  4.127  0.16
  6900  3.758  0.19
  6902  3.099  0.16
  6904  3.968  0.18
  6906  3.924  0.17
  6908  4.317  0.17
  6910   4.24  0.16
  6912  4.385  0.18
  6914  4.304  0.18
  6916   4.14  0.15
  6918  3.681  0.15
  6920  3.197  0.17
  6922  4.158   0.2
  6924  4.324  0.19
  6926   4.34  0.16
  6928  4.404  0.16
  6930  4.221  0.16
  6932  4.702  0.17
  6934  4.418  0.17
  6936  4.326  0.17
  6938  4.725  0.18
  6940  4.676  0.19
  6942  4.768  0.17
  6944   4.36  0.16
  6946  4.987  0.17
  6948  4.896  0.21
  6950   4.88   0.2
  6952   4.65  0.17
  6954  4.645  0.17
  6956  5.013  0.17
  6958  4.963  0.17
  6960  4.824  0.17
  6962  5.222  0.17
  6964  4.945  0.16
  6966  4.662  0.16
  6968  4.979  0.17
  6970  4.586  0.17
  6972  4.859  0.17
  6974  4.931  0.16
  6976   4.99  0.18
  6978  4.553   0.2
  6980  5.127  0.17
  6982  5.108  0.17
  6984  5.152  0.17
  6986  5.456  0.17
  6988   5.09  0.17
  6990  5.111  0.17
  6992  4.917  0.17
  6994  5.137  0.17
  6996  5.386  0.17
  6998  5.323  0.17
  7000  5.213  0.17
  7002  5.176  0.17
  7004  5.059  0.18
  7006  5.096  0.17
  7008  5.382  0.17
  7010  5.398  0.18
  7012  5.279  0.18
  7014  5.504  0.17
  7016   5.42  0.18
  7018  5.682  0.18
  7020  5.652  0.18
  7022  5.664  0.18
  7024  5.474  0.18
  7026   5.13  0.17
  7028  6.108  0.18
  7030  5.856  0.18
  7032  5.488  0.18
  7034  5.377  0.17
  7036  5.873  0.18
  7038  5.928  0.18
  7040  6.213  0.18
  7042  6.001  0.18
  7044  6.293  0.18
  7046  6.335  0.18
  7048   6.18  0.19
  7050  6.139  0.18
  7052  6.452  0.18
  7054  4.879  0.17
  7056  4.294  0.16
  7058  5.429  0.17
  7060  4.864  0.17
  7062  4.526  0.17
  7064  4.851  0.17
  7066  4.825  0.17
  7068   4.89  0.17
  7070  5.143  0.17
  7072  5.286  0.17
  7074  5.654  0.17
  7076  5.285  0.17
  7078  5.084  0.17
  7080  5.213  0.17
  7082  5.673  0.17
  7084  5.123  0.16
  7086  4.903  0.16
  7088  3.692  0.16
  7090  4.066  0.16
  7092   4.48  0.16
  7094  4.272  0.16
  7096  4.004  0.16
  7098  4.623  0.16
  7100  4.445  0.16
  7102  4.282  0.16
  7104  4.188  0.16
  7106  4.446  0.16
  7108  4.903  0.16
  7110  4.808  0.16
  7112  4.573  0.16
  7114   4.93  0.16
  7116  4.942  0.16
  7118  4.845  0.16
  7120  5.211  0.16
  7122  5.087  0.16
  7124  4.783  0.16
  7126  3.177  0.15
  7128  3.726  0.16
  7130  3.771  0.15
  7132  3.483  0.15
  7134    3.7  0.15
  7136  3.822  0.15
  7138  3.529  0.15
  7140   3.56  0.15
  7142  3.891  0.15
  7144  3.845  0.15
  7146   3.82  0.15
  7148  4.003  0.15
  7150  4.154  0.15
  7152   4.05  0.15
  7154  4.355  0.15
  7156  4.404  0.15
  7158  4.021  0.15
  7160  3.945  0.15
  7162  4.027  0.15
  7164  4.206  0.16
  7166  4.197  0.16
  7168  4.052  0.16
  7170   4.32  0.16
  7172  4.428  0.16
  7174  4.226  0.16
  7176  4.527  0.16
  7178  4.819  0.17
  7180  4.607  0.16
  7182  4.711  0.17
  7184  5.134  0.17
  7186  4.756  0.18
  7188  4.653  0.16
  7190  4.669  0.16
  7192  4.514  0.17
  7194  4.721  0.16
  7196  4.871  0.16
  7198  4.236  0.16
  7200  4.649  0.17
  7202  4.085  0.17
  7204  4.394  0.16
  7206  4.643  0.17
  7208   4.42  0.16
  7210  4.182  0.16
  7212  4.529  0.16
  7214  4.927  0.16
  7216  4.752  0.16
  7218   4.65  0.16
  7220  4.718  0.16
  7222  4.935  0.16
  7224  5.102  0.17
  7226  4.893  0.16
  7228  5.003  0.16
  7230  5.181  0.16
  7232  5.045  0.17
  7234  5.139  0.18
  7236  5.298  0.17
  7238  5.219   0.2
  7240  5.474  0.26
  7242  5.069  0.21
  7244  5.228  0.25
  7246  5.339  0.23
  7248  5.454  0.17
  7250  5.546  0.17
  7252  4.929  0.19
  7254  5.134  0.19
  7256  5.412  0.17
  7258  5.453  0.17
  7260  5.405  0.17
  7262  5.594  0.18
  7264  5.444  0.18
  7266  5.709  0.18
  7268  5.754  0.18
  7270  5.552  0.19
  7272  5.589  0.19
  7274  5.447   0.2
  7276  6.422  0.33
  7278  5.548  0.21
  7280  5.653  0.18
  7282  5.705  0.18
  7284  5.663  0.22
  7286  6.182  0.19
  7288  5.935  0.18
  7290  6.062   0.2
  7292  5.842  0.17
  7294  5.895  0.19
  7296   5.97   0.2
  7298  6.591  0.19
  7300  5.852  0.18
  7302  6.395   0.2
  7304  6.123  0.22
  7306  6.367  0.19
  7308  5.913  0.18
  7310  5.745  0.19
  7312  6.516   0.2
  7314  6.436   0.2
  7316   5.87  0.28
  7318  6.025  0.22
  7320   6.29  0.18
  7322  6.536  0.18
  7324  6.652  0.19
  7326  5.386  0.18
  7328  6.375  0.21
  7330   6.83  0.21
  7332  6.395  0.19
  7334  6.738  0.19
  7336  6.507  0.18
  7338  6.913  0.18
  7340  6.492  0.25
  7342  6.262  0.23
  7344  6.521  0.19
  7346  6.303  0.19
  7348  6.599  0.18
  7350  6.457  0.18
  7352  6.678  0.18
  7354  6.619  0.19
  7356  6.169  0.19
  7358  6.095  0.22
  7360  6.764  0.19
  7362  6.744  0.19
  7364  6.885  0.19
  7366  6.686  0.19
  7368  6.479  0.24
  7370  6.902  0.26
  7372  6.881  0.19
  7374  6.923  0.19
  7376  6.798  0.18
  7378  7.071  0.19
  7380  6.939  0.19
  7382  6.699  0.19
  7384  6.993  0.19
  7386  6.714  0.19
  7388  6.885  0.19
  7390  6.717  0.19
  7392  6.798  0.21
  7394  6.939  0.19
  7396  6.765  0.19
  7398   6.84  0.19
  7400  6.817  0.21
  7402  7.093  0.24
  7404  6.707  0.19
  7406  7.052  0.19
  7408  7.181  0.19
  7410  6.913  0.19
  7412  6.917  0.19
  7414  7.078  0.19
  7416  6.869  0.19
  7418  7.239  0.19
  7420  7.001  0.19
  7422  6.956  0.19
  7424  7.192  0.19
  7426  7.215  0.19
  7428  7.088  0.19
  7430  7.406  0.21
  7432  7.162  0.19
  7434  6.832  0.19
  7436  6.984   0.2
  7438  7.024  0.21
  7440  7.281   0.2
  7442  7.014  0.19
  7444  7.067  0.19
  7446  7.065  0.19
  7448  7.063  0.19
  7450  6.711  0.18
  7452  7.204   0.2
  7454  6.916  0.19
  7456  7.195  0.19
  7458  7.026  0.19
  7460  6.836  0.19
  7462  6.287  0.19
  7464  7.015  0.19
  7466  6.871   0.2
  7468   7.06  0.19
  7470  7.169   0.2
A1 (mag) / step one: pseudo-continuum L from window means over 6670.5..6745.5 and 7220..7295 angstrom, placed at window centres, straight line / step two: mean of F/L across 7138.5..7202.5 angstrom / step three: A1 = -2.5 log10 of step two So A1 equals 0.199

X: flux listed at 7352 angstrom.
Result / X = 6.678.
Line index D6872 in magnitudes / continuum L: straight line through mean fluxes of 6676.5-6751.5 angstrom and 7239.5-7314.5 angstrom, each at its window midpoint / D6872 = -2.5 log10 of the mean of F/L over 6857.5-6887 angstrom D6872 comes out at 0.20 mag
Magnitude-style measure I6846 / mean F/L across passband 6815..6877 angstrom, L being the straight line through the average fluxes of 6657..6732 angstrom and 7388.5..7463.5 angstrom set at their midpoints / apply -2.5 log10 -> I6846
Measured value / 0.28 mag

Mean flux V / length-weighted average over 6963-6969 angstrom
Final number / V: 4.86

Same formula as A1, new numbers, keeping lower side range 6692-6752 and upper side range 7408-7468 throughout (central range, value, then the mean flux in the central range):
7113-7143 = 0.32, 4.16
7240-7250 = 0.15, 5.32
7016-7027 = -0.09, 5.51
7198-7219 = 0.30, 4.51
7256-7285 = 0.11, 5.63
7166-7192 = 0.26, 4.56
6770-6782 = 0.06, 3.72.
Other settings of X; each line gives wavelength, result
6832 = 3.371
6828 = 3.176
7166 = 4.197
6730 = 3.687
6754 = 3.479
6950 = 4.88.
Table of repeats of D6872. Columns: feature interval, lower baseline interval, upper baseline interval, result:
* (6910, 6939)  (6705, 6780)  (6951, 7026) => 0.12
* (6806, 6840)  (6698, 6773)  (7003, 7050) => 0.20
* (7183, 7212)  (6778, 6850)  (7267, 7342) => 0.21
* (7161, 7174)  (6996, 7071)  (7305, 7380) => 0.37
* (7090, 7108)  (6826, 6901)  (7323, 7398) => 0.16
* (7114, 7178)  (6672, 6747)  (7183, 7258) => 0.14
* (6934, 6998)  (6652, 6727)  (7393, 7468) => 0.03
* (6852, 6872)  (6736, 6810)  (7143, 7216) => 0.11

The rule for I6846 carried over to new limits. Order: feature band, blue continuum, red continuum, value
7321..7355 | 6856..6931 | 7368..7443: 0.011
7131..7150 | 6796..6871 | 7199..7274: 0.242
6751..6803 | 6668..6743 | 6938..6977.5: 0.165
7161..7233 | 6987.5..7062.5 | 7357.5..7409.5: 0.312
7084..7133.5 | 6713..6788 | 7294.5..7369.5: 0.197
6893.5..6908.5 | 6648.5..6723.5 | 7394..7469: 0.221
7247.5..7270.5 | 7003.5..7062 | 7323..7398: 0.161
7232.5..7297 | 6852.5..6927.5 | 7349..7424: 0.097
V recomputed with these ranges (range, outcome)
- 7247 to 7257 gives 5.29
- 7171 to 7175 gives 4.33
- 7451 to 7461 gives 7.04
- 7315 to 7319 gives 5.95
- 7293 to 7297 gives 5.93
